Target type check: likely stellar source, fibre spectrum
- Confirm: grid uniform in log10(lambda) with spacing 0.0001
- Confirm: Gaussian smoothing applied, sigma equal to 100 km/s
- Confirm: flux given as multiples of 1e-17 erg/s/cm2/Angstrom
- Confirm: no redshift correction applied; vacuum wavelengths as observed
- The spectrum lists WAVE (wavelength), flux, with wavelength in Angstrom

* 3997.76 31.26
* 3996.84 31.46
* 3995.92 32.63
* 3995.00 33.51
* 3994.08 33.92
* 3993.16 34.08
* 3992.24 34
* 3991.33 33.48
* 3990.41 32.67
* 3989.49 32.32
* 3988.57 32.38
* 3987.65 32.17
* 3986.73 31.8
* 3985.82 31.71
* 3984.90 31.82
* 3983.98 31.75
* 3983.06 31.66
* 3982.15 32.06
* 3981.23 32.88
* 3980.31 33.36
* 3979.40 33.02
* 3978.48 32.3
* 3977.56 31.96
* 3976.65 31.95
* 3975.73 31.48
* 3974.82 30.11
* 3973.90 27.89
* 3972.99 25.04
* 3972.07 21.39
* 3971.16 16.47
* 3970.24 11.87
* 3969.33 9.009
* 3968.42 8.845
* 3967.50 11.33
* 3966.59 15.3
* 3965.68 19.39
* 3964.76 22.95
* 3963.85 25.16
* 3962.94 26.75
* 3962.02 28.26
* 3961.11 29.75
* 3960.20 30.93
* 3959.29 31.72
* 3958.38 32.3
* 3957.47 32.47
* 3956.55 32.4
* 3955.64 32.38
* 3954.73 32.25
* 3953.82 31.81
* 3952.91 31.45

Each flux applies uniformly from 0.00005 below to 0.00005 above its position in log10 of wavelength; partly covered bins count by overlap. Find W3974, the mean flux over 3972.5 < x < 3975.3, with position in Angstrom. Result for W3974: 27.7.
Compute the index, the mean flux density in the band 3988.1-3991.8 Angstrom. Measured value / 32.7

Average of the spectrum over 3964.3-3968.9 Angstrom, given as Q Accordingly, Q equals 15.5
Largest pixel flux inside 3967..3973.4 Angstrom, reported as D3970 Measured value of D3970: 25.04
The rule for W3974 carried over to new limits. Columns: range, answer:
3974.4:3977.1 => 31.2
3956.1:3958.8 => 32.3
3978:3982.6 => 32.7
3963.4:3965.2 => 24.1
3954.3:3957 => 32.4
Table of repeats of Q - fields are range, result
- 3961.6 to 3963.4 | 27.4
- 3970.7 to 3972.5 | 18.9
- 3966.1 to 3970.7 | 11.3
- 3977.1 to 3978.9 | 32.2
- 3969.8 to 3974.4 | 20.6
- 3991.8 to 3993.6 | 34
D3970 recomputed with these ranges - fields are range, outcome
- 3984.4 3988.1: 32.17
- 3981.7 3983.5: 32.06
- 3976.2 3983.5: 33.36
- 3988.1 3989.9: 32.38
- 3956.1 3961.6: 32.47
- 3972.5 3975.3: 30.11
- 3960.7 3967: 29.75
